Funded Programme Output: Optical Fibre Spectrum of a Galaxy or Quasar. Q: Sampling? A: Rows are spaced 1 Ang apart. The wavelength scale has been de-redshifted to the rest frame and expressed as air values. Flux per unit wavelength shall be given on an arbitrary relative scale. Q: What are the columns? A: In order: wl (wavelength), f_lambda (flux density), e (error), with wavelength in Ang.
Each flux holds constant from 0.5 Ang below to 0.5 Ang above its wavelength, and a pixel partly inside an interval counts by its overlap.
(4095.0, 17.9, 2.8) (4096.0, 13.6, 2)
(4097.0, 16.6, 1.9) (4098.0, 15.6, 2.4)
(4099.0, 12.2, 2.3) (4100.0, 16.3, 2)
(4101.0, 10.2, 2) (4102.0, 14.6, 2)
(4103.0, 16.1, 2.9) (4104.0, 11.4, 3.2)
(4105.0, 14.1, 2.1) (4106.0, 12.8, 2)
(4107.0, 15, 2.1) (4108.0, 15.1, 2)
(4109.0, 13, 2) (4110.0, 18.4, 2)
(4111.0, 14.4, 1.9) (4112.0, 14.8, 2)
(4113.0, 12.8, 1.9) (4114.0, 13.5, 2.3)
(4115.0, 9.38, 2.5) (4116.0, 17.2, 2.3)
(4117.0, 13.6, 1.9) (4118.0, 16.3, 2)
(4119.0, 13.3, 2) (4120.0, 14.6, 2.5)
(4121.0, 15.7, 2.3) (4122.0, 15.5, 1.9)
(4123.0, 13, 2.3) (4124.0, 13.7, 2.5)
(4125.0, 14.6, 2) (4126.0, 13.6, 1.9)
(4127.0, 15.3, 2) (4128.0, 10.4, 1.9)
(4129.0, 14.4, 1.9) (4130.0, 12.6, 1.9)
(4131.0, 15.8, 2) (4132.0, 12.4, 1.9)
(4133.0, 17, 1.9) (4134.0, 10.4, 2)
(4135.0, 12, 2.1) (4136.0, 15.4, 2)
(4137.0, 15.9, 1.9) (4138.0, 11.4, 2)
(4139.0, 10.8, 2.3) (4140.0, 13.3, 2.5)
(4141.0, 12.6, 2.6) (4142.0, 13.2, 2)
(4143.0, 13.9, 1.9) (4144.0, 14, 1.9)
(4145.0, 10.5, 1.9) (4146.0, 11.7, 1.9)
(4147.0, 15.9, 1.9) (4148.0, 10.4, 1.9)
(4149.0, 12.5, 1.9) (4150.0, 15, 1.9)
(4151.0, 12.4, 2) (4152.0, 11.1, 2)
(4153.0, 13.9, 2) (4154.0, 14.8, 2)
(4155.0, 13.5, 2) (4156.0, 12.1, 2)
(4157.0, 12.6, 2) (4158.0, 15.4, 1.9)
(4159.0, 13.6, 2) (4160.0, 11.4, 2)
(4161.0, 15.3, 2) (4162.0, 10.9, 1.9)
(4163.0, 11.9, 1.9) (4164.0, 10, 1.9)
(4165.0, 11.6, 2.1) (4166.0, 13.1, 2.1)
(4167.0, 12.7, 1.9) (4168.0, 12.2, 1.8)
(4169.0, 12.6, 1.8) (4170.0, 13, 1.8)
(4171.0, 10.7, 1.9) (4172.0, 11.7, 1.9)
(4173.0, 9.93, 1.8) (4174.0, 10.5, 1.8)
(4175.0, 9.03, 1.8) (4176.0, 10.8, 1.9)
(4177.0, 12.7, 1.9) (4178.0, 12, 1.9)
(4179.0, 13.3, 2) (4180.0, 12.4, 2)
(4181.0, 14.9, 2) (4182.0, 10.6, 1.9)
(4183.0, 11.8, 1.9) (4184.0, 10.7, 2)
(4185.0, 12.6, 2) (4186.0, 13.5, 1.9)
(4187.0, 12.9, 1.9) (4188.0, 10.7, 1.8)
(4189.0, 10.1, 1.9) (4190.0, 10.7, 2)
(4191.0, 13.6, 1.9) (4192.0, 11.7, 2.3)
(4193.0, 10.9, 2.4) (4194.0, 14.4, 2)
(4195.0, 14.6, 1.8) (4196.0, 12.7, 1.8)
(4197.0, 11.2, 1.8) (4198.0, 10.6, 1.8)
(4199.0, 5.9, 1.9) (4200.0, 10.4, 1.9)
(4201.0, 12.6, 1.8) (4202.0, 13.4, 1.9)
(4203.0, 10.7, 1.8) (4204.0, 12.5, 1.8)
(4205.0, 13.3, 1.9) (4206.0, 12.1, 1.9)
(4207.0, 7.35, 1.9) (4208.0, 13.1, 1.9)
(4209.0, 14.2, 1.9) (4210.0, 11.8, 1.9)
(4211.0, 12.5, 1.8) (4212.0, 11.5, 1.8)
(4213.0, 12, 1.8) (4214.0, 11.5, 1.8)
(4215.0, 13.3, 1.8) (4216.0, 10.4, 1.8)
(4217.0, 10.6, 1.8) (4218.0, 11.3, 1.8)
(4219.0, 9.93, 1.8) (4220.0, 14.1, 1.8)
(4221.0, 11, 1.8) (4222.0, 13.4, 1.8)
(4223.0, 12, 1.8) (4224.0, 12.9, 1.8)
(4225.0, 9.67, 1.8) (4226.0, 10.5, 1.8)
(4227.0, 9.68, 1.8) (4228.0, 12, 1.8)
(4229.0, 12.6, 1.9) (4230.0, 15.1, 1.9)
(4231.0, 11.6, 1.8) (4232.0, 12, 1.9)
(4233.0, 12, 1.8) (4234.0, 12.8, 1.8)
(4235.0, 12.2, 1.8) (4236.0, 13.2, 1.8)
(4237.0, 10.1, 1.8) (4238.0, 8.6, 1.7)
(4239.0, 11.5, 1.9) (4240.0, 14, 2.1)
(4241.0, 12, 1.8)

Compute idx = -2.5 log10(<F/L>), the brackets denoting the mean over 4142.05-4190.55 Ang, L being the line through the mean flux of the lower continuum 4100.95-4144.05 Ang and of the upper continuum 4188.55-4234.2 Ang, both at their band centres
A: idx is 0.05 mag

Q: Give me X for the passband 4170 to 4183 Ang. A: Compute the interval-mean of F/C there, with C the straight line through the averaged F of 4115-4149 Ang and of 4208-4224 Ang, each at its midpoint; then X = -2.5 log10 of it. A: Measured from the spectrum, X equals 0.10 mag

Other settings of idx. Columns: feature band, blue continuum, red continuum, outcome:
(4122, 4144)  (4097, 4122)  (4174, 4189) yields 0.001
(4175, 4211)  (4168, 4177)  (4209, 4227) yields -0.043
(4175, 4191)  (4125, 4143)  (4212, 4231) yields 0.048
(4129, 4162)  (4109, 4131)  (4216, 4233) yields 0.030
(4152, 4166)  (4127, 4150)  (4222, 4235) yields 0.005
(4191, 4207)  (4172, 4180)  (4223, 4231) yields -0.019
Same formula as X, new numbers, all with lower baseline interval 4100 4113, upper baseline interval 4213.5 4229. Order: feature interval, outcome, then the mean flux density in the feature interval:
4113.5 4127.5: -0.029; 14.2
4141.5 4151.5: 0.026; 12.9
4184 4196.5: -0.005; 12.3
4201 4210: -0.019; 12.1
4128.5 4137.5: -0.033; 14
